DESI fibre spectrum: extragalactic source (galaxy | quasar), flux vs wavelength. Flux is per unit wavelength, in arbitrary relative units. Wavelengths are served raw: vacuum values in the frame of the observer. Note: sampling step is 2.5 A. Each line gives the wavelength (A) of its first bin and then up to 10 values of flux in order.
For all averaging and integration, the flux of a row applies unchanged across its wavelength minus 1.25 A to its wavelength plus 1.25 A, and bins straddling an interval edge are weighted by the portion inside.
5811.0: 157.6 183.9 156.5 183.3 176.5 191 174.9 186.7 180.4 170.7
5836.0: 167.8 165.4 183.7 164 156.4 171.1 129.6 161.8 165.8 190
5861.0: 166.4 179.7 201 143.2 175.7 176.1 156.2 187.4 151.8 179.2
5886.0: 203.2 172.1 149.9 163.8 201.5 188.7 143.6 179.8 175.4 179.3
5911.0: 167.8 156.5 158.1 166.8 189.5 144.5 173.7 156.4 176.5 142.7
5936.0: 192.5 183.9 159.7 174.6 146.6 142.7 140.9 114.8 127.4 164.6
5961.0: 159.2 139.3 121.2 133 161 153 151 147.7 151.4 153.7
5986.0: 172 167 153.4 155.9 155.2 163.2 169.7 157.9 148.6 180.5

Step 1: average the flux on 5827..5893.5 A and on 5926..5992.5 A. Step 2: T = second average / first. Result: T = 0.90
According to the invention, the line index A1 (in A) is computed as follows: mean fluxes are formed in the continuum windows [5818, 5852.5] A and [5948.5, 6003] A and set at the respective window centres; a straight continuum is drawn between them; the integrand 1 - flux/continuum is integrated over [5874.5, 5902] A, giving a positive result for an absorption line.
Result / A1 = -1.6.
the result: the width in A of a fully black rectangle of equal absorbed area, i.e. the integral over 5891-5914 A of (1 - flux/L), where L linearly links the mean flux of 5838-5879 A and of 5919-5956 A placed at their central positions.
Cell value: -1.3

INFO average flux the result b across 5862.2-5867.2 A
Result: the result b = 190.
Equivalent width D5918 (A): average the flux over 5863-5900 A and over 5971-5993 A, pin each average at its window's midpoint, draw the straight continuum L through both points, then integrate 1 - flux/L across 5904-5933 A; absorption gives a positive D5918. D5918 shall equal 0.1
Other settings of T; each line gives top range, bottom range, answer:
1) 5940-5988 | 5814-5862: 0.87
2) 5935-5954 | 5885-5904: 0.90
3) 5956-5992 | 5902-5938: 0.90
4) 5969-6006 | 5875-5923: 0.91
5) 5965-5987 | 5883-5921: 0.86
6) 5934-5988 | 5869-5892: 0.89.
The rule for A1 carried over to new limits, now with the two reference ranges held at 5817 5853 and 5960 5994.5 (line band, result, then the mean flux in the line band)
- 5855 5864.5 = -0.4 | 176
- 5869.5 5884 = -0.4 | 170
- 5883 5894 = -0.7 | 174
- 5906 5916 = -0.4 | 168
